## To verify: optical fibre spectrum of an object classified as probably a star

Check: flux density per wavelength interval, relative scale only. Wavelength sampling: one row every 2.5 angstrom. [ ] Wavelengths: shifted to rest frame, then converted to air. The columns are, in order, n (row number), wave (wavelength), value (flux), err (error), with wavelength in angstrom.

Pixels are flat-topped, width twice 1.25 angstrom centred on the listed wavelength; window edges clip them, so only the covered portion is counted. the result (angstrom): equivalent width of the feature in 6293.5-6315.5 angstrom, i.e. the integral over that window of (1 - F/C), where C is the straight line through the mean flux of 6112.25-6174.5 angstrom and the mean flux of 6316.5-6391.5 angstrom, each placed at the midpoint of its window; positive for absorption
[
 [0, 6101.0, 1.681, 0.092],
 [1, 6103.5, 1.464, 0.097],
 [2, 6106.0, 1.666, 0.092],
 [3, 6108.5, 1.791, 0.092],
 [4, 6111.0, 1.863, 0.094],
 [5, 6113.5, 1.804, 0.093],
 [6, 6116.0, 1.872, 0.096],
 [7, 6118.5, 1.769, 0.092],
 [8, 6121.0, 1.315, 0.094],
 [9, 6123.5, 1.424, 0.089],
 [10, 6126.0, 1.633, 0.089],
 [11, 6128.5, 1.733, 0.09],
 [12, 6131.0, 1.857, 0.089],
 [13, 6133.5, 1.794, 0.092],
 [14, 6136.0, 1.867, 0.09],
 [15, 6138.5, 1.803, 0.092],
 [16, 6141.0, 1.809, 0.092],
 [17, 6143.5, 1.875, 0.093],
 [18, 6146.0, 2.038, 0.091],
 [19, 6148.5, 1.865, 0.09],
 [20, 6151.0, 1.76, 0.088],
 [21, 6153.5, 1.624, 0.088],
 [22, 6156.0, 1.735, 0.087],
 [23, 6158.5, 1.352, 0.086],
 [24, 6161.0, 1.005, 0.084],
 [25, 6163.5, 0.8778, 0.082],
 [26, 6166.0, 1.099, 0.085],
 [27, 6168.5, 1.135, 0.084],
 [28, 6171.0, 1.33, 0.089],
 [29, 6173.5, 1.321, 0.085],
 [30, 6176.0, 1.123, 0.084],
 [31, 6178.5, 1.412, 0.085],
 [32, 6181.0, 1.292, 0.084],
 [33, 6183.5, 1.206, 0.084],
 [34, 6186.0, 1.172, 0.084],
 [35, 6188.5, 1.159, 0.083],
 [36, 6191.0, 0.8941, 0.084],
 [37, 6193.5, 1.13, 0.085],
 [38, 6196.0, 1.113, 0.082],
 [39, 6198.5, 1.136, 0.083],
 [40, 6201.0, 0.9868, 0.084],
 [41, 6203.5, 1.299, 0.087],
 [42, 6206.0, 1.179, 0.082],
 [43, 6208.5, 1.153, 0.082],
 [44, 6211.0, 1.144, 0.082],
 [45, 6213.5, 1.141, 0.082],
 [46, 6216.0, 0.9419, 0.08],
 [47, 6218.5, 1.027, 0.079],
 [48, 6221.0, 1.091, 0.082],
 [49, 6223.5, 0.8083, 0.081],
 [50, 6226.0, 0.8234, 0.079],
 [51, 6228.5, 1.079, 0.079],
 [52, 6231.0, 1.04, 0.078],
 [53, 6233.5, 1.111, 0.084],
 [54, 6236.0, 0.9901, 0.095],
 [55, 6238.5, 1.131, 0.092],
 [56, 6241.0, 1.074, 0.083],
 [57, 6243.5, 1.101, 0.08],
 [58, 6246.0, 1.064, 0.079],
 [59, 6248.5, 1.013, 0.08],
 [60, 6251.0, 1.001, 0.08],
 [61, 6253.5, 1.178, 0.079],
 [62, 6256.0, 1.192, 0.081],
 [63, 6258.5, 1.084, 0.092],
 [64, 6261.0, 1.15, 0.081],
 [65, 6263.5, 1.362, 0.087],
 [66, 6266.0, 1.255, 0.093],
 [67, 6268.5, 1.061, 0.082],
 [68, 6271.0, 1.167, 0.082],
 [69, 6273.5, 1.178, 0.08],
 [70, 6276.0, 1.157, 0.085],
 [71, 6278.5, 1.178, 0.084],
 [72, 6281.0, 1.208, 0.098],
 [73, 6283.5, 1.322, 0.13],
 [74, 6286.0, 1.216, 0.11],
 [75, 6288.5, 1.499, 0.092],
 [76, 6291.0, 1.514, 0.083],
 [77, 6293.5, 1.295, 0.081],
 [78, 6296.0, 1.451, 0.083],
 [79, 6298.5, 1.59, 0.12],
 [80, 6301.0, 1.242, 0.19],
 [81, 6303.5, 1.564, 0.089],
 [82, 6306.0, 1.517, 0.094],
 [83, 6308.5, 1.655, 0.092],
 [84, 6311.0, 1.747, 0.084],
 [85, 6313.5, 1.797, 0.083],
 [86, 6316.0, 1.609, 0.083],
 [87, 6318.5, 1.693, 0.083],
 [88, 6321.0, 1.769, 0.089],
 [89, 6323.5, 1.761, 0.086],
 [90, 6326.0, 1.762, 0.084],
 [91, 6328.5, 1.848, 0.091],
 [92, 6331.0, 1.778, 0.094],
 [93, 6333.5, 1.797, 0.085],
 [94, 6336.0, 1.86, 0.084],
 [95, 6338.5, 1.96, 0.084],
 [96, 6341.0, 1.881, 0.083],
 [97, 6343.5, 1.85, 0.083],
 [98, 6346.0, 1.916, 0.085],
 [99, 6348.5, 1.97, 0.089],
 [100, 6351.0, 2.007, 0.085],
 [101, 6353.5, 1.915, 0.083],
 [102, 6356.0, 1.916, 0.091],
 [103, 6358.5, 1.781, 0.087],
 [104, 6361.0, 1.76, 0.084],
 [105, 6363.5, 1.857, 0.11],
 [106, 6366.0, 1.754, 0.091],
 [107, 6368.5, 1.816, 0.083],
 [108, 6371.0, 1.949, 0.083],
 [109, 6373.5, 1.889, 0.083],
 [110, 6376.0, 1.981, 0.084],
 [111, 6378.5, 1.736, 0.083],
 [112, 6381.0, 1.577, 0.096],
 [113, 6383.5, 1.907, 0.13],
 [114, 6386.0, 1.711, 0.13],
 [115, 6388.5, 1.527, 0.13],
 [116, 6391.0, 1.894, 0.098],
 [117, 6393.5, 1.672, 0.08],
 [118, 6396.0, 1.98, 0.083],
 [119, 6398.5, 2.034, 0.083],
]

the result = 2.7 angstrom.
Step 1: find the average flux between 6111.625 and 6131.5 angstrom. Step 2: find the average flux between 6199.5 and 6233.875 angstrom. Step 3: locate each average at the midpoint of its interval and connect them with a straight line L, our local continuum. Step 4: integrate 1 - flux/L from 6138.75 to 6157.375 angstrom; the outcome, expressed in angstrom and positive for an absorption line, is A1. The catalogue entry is -3.8 angstrom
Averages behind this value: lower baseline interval 1.67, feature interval 1.81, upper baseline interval 1.06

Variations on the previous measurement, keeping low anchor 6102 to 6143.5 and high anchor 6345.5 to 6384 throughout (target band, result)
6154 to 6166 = 3.4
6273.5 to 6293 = 5.6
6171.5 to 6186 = 4.0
